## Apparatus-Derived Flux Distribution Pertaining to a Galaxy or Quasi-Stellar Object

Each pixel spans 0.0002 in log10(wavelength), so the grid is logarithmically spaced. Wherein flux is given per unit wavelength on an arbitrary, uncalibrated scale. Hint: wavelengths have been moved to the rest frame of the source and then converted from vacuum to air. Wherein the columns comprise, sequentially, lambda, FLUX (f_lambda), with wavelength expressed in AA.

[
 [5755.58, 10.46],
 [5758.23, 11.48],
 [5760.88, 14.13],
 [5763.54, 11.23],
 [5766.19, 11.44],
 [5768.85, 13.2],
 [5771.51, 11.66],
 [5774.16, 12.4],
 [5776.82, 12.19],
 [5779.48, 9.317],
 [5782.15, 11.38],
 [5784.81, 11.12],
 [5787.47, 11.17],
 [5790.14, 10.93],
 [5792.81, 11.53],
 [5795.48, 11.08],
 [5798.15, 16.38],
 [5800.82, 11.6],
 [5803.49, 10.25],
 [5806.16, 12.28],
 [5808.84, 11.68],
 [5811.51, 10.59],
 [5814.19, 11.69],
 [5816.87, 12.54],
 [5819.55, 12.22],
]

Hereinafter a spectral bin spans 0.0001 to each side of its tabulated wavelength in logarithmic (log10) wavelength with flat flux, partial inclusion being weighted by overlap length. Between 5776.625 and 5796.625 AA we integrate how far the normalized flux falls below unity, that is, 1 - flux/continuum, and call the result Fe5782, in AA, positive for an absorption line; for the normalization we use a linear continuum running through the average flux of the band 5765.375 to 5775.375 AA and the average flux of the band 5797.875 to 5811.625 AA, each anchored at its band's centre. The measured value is 1.7 AA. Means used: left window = 12.2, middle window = 11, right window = 11.9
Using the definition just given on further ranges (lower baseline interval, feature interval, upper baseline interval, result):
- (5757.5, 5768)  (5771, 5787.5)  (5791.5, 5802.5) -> 1.4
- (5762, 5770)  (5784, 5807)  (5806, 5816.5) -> -0.2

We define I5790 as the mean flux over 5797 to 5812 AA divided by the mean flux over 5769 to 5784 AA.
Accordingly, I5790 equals 1.1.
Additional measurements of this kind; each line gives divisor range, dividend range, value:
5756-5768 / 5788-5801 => 1.02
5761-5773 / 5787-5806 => 0.98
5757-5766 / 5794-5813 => 0.98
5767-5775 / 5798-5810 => 0.98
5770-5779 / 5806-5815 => 0.97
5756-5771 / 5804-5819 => 0.96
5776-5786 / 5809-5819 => 1.07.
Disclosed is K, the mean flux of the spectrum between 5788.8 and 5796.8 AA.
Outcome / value 11.2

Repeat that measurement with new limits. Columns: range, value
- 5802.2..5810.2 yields 11.4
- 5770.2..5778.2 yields 12.1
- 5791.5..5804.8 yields 12.2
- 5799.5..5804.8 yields 10.9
